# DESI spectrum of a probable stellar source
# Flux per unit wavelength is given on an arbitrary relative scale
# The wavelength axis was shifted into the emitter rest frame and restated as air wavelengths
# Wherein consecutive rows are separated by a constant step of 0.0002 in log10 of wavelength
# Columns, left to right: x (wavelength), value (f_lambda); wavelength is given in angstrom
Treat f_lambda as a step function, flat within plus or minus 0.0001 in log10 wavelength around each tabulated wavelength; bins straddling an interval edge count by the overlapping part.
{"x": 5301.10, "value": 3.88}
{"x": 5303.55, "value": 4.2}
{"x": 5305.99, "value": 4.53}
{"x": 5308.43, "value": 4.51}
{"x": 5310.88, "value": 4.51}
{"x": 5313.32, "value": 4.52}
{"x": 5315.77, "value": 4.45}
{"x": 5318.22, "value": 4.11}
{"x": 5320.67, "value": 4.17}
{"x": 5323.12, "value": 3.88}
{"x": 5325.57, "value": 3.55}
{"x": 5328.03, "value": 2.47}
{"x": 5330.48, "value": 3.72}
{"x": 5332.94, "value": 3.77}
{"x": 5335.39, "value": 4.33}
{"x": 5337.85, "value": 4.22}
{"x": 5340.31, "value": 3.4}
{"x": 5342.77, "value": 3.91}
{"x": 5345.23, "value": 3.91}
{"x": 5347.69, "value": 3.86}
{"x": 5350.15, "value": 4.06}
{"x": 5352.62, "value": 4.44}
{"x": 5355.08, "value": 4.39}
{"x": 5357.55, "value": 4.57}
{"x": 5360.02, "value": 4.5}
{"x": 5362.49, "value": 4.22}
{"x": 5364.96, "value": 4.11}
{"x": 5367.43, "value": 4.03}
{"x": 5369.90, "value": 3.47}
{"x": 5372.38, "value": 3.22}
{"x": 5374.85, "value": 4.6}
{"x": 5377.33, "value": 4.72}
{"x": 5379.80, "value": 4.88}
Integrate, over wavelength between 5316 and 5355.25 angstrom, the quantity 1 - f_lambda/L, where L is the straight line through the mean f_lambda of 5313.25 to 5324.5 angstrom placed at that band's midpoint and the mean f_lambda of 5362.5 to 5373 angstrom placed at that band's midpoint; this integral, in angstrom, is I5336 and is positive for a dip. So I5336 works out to 1.5 angstrom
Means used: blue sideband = 4.19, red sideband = 3.79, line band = 3.89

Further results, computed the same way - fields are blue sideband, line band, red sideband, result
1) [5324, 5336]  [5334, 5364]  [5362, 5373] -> -3.8 angstrom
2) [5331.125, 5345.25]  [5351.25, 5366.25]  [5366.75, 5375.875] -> -2.0 angstrom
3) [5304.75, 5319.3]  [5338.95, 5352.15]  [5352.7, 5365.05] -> 1.6 angstrom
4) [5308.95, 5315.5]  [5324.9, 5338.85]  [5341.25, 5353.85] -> 1.8 angstrom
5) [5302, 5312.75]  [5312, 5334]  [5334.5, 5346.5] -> 1.8 angstrom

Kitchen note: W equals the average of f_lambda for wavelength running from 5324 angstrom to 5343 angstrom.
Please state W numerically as 3.66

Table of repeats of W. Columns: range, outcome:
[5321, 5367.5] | 3.97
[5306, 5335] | 4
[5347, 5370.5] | 4.19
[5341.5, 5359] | 4.17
